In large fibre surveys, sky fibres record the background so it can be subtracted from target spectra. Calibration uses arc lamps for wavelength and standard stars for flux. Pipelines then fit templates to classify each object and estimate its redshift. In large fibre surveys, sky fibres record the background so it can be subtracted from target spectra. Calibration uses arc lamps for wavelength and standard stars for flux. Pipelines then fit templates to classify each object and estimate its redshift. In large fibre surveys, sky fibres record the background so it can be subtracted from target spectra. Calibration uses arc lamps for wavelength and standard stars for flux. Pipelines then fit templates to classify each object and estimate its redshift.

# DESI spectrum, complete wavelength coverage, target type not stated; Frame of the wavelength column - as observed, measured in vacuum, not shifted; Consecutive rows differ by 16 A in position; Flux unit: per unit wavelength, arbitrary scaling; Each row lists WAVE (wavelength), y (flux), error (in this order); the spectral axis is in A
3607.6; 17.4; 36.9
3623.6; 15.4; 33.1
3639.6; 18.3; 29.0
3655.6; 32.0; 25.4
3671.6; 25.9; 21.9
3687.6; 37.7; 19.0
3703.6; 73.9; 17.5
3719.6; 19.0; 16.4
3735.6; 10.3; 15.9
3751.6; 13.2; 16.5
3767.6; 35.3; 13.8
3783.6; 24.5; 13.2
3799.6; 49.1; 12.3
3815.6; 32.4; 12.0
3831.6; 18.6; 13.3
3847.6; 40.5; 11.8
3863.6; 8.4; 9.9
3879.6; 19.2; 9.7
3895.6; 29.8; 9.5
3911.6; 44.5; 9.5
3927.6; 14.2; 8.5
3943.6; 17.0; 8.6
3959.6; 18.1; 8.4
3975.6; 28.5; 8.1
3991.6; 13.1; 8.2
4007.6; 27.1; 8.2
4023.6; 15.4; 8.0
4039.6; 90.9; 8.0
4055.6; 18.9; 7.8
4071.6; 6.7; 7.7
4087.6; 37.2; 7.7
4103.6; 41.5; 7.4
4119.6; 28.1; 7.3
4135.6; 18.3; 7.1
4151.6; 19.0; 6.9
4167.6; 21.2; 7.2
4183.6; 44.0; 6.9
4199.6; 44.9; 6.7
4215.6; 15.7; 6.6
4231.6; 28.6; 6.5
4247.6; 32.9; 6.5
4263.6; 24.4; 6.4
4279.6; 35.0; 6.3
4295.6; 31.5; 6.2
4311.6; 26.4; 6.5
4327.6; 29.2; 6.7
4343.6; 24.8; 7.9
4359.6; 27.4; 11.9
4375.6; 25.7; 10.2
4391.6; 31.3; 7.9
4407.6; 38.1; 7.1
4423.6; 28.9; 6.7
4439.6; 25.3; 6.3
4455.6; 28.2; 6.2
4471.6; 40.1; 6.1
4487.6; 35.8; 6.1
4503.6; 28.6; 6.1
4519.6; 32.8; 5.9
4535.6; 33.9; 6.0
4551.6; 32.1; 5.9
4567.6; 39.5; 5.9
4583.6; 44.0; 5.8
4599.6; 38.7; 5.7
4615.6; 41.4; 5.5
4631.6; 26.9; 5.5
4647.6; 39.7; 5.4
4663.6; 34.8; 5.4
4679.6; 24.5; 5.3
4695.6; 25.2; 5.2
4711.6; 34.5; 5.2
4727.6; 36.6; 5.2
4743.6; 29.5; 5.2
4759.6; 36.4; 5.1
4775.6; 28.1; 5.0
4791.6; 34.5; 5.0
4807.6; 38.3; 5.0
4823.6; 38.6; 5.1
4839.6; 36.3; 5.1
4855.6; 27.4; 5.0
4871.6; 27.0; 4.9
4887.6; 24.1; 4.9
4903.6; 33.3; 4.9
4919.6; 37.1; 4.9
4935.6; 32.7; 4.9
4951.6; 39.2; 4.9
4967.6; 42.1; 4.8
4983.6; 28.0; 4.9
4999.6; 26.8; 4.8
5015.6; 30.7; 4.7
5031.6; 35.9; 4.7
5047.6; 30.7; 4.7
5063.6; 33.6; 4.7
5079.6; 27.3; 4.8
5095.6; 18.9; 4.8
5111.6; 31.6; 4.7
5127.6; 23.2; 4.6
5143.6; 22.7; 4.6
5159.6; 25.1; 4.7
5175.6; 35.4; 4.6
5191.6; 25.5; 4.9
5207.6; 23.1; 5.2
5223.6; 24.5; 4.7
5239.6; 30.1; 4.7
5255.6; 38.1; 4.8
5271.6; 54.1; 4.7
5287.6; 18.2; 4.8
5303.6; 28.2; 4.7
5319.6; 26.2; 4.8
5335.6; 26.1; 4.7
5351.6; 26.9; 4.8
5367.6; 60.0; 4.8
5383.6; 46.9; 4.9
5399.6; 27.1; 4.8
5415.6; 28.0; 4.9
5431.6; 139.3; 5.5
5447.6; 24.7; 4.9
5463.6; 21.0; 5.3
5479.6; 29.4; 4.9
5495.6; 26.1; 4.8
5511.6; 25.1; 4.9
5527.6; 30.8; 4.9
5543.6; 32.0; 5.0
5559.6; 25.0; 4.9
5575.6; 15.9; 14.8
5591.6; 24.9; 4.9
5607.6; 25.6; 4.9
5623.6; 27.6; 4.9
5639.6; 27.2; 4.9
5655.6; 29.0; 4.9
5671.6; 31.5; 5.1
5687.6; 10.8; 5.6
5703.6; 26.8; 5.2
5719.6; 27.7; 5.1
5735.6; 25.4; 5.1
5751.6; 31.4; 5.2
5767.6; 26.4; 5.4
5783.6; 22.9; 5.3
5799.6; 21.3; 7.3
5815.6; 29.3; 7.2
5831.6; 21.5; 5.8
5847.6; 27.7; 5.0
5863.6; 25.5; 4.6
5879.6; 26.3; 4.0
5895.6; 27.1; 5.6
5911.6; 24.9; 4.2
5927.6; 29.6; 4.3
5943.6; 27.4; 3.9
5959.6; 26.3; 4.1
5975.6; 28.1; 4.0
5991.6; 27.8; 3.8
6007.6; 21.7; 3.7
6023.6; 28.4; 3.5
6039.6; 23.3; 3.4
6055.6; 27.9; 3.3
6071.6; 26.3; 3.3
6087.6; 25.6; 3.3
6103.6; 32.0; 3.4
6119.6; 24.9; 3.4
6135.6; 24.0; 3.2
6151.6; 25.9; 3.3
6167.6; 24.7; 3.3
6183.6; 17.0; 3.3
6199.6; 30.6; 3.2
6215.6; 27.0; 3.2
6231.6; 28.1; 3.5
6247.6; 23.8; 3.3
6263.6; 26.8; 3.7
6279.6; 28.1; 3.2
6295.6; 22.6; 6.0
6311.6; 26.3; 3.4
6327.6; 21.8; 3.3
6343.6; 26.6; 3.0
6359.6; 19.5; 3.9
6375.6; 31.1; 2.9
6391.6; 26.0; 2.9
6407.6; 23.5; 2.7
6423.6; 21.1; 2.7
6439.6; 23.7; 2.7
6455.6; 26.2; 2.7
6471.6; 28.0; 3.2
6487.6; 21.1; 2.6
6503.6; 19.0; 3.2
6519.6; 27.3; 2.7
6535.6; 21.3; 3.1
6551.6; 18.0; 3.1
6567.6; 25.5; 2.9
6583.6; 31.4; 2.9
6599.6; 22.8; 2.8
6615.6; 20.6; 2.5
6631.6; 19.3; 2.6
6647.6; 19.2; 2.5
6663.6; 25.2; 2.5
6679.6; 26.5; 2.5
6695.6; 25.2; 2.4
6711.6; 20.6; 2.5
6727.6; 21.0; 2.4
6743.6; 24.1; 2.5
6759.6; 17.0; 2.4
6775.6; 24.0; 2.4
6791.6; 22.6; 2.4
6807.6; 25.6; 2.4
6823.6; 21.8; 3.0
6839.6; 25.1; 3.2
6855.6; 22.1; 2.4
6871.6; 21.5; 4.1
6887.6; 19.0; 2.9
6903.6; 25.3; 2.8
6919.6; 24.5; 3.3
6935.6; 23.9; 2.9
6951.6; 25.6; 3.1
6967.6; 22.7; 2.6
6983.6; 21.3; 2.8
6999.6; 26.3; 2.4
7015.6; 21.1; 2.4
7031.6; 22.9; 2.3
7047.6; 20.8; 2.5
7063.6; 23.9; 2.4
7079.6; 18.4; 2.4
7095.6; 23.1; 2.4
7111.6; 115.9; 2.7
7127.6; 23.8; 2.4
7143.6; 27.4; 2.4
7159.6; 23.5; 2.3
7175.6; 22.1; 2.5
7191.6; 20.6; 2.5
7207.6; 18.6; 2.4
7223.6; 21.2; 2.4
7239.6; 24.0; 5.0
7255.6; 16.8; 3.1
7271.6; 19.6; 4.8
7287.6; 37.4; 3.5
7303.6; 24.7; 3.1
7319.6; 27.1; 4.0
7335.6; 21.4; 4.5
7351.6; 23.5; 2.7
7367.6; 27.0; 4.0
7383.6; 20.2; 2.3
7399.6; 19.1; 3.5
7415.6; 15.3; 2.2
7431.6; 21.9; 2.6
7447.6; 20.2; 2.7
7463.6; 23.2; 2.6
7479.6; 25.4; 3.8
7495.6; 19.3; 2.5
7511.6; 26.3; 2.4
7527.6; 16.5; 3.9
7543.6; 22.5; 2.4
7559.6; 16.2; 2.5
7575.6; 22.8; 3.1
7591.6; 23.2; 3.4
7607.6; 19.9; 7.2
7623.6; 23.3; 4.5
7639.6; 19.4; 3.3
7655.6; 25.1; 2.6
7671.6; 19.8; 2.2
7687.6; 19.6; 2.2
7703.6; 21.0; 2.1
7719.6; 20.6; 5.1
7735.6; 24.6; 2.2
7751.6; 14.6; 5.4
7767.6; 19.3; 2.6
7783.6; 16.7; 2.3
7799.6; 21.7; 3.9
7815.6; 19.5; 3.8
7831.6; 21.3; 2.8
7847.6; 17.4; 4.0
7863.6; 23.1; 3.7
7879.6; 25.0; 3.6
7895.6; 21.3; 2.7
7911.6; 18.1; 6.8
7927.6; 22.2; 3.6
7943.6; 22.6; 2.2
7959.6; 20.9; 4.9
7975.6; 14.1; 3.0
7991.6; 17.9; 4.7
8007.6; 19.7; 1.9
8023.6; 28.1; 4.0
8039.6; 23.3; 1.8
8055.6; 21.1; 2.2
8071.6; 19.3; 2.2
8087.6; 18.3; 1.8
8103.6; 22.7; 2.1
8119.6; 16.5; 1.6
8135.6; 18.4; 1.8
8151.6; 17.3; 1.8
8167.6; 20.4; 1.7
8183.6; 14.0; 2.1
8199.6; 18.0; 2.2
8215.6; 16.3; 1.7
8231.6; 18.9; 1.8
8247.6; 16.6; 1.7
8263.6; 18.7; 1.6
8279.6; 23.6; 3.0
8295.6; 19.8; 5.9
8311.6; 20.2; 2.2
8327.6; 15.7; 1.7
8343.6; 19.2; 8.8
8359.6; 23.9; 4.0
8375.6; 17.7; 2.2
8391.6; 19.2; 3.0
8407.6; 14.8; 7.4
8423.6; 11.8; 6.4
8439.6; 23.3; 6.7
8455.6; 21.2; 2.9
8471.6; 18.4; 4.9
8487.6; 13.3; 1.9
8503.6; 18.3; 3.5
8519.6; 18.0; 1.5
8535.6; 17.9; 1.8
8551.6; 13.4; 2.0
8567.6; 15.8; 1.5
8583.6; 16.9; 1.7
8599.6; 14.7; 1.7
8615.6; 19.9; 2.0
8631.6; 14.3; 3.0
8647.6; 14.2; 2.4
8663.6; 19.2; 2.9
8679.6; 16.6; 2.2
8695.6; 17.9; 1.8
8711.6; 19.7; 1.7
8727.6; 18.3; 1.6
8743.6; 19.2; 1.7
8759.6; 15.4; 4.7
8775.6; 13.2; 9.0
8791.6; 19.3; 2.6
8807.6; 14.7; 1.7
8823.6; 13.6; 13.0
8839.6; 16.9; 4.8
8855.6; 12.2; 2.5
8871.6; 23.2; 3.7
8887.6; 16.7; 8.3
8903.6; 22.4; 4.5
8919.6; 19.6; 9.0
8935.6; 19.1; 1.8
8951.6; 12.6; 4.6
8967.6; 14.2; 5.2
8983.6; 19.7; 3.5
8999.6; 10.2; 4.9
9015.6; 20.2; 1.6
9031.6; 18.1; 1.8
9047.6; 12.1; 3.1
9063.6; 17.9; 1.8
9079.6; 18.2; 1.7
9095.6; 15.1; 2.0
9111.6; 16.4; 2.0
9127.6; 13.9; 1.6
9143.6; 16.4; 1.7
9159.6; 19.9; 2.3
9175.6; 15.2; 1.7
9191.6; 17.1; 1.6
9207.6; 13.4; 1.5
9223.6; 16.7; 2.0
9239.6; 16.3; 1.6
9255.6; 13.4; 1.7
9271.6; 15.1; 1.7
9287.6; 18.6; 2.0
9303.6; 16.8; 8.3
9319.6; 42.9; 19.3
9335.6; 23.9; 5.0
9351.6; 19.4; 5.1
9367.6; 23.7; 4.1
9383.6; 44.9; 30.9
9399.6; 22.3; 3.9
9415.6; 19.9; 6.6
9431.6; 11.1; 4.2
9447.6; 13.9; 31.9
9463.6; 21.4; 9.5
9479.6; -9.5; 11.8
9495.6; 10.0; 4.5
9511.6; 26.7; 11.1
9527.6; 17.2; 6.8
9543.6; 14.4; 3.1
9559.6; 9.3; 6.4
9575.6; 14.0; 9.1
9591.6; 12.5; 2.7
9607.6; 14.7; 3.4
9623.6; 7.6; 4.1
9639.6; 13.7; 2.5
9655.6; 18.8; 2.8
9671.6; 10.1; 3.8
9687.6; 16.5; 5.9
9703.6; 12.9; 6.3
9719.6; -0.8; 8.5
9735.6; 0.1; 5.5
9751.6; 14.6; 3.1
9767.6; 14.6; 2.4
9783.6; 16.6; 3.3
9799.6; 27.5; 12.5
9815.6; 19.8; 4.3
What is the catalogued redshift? 0.08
